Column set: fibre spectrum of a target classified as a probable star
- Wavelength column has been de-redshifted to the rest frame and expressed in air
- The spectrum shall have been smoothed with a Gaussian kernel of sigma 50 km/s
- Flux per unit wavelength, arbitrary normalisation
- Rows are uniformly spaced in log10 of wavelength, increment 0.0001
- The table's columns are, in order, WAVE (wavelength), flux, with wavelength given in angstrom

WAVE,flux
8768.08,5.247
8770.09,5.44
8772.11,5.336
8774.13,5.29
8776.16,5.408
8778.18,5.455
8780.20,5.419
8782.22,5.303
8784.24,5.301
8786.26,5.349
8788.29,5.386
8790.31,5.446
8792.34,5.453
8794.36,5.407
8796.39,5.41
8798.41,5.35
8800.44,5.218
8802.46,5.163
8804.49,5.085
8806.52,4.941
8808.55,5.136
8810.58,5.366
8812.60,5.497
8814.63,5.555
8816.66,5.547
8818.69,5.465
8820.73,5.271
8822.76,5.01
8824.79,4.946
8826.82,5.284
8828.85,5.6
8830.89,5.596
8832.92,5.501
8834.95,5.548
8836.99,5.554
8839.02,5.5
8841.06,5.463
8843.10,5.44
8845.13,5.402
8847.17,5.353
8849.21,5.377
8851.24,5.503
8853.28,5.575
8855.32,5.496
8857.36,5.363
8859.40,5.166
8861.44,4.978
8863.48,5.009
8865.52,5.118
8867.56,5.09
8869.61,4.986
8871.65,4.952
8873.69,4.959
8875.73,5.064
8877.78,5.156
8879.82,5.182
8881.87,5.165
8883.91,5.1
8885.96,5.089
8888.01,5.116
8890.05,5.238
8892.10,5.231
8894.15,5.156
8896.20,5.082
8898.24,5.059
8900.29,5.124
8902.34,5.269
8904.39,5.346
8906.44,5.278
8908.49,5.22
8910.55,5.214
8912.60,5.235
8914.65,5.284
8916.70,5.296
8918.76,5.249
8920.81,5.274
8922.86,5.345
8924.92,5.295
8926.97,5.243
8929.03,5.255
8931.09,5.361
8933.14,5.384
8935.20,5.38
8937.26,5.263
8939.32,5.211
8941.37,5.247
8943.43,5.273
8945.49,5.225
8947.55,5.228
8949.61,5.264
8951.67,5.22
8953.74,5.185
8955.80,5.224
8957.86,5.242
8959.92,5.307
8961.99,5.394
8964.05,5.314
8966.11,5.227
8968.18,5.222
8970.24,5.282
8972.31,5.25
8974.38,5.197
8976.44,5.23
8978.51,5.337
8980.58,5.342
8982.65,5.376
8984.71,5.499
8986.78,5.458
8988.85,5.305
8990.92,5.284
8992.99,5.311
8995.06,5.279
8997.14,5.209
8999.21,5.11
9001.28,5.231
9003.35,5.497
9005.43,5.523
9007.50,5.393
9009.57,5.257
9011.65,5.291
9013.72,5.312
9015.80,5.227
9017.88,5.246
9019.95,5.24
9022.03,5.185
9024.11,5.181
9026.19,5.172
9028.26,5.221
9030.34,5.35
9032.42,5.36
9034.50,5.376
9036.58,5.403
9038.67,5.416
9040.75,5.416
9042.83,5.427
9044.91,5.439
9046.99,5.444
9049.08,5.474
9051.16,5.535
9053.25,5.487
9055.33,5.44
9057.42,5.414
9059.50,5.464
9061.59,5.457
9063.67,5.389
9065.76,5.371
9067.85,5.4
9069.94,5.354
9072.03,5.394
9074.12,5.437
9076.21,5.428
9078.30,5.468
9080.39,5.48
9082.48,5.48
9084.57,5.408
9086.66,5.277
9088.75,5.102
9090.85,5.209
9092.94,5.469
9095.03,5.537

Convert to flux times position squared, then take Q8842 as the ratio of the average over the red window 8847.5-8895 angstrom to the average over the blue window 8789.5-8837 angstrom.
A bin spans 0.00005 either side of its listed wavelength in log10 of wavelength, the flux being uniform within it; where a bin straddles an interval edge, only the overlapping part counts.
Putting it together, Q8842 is 1.0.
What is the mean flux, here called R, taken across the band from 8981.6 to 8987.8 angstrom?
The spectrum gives 5.45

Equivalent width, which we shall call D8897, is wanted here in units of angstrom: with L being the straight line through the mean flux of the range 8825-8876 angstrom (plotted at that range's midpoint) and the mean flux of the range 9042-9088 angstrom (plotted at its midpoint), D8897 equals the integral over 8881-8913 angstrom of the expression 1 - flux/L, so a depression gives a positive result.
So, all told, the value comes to 0.9 angstrom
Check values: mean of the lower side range 5.31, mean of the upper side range 5.43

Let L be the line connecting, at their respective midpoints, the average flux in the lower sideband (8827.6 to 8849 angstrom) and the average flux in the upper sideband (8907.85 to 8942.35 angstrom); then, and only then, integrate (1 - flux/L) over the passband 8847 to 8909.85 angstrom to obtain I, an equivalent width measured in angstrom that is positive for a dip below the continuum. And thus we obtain 2.4 angstrom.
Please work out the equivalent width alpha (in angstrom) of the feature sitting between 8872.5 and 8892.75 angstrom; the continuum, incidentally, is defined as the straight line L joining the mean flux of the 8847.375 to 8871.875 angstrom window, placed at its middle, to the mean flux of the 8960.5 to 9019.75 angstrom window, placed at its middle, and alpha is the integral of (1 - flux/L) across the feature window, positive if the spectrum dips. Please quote 0.5 angstrom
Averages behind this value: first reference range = 5.23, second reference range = 5.31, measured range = 5.13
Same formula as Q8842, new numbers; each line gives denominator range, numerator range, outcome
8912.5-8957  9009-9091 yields 1.04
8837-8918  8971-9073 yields 1.06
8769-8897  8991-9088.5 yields 1.06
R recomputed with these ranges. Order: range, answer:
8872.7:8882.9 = 5.11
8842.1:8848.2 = 5.4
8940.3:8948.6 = 5.25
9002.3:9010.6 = 5.42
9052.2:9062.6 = 5.45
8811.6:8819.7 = 5.52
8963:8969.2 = 5.26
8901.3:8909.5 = 5.28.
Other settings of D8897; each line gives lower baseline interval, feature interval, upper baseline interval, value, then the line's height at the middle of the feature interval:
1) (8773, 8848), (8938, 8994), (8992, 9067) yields 0.7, 5.35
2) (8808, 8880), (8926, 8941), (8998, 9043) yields 0.0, 5.31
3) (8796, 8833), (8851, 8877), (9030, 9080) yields 0.8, 5.33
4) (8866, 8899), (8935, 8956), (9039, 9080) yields -0.1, 5.22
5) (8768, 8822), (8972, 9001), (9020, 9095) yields 0.4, 5.37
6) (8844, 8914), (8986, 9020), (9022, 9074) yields 0.2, 5.34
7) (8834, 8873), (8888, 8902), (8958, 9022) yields 0.4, 5.3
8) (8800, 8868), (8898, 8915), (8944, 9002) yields 0.2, 5.3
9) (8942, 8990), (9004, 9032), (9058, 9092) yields 0.3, 5.33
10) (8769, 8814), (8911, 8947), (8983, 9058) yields 0.4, 5.34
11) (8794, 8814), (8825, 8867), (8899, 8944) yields -0.9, 5.26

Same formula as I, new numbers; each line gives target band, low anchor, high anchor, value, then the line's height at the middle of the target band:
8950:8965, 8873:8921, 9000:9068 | 0.0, 5.26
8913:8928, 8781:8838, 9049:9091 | 0.3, 5.37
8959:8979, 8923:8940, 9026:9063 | 0.2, 5.34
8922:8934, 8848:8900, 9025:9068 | -0.2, 5.24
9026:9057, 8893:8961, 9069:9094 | -0.3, 5.34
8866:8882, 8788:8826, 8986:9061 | 0.7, 5.31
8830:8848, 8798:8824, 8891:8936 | -0.7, 5.27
